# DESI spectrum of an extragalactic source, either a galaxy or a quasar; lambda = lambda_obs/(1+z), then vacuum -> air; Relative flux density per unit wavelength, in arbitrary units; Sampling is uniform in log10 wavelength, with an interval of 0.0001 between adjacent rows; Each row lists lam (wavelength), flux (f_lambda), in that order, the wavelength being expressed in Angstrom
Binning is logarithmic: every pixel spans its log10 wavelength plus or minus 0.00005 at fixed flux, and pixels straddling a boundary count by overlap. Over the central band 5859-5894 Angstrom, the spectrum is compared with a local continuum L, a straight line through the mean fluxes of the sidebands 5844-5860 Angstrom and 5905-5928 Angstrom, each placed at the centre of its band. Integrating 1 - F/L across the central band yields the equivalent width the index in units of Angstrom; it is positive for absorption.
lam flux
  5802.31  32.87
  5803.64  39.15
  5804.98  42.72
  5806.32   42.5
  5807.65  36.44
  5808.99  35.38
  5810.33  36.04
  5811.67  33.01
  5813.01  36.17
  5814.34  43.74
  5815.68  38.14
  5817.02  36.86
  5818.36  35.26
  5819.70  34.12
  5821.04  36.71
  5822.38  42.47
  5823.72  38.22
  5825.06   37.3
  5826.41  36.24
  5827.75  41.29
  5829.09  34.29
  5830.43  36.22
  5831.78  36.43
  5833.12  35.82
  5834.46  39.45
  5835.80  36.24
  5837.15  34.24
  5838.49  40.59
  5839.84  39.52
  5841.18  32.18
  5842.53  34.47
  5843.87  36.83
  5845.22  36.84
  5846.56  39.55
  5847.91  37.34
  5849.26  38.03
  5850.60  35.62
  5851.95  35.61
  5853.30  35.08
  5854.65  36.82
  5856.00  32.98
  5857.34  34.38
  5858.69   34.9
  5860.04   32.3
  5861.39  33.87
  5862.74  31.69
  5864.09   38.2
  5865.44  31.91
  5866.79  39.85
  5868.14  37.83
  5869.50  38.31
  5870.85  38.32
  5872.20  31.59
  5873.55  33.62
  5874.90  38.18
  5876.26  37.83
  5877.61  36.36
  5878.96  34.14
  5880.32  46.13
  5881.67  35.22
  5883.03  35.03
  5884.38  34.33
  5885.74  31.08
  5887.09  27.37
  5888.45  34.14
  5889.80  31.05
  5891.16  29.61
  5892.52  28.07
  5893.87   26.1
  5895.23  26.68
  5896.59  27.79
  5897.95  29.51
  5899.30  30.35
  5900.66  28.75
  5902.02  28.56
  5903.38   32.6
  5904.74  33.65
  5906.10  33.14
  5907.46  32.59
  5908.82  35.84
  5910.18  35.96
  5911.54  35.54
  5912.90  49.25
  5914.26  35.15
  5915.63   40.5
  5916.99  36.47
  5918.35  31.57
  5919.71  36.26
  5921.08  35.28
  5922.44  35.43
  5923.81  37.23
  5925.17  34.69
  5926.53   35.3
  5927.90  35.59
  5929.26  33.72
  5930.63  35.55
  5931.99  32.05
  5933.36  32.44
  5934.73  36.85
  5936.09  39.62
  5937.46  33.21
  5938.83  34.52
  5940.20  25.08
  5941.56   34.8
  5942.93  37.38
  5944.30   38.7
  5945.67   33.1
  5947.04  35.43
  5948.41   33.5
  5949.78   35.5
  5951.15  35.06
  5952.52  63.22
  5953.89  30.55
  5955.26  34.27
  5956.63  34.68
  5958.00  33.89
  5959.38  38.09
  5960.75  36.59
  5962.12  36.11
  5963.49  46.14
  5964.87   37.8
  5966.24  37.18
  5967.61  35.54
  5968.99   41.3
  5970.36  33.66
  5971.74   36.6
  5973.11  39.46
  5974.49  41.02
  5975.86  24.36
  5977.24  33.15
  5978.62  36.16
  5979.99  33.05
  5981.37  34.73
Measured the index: 1.56 Angstrom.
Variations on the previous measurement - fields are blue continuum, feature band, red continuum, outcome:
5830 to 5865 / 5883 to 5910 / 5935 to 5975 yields 4.15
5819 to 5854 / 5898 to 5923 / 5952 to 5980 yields 1.63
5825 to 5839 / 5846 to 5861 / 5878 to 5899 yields -0.24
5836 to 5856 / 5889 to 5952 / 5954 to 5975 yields 5.27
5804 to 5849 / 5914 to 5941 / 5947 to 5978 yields 1.72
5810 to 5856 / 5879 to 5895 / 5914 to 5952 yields 1.56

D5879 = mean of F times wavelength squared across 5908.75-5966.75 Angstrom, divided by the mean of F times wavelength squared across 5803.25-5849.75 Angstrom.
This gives 1.0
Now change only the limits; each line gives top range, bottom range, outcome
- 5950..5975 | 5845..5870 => 1.11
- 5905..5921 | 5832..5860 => 1.03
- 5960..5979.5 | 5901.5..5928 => 1.05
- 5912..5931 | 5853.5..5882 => 1.04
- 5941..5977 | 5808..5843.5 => 1.05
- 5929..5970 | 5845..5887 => 1.05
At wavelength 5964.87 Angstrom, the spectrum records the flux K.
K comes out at 37.8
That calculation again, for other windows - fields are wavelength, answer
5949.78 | 35.5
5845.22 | 36.84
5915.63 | 40.5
